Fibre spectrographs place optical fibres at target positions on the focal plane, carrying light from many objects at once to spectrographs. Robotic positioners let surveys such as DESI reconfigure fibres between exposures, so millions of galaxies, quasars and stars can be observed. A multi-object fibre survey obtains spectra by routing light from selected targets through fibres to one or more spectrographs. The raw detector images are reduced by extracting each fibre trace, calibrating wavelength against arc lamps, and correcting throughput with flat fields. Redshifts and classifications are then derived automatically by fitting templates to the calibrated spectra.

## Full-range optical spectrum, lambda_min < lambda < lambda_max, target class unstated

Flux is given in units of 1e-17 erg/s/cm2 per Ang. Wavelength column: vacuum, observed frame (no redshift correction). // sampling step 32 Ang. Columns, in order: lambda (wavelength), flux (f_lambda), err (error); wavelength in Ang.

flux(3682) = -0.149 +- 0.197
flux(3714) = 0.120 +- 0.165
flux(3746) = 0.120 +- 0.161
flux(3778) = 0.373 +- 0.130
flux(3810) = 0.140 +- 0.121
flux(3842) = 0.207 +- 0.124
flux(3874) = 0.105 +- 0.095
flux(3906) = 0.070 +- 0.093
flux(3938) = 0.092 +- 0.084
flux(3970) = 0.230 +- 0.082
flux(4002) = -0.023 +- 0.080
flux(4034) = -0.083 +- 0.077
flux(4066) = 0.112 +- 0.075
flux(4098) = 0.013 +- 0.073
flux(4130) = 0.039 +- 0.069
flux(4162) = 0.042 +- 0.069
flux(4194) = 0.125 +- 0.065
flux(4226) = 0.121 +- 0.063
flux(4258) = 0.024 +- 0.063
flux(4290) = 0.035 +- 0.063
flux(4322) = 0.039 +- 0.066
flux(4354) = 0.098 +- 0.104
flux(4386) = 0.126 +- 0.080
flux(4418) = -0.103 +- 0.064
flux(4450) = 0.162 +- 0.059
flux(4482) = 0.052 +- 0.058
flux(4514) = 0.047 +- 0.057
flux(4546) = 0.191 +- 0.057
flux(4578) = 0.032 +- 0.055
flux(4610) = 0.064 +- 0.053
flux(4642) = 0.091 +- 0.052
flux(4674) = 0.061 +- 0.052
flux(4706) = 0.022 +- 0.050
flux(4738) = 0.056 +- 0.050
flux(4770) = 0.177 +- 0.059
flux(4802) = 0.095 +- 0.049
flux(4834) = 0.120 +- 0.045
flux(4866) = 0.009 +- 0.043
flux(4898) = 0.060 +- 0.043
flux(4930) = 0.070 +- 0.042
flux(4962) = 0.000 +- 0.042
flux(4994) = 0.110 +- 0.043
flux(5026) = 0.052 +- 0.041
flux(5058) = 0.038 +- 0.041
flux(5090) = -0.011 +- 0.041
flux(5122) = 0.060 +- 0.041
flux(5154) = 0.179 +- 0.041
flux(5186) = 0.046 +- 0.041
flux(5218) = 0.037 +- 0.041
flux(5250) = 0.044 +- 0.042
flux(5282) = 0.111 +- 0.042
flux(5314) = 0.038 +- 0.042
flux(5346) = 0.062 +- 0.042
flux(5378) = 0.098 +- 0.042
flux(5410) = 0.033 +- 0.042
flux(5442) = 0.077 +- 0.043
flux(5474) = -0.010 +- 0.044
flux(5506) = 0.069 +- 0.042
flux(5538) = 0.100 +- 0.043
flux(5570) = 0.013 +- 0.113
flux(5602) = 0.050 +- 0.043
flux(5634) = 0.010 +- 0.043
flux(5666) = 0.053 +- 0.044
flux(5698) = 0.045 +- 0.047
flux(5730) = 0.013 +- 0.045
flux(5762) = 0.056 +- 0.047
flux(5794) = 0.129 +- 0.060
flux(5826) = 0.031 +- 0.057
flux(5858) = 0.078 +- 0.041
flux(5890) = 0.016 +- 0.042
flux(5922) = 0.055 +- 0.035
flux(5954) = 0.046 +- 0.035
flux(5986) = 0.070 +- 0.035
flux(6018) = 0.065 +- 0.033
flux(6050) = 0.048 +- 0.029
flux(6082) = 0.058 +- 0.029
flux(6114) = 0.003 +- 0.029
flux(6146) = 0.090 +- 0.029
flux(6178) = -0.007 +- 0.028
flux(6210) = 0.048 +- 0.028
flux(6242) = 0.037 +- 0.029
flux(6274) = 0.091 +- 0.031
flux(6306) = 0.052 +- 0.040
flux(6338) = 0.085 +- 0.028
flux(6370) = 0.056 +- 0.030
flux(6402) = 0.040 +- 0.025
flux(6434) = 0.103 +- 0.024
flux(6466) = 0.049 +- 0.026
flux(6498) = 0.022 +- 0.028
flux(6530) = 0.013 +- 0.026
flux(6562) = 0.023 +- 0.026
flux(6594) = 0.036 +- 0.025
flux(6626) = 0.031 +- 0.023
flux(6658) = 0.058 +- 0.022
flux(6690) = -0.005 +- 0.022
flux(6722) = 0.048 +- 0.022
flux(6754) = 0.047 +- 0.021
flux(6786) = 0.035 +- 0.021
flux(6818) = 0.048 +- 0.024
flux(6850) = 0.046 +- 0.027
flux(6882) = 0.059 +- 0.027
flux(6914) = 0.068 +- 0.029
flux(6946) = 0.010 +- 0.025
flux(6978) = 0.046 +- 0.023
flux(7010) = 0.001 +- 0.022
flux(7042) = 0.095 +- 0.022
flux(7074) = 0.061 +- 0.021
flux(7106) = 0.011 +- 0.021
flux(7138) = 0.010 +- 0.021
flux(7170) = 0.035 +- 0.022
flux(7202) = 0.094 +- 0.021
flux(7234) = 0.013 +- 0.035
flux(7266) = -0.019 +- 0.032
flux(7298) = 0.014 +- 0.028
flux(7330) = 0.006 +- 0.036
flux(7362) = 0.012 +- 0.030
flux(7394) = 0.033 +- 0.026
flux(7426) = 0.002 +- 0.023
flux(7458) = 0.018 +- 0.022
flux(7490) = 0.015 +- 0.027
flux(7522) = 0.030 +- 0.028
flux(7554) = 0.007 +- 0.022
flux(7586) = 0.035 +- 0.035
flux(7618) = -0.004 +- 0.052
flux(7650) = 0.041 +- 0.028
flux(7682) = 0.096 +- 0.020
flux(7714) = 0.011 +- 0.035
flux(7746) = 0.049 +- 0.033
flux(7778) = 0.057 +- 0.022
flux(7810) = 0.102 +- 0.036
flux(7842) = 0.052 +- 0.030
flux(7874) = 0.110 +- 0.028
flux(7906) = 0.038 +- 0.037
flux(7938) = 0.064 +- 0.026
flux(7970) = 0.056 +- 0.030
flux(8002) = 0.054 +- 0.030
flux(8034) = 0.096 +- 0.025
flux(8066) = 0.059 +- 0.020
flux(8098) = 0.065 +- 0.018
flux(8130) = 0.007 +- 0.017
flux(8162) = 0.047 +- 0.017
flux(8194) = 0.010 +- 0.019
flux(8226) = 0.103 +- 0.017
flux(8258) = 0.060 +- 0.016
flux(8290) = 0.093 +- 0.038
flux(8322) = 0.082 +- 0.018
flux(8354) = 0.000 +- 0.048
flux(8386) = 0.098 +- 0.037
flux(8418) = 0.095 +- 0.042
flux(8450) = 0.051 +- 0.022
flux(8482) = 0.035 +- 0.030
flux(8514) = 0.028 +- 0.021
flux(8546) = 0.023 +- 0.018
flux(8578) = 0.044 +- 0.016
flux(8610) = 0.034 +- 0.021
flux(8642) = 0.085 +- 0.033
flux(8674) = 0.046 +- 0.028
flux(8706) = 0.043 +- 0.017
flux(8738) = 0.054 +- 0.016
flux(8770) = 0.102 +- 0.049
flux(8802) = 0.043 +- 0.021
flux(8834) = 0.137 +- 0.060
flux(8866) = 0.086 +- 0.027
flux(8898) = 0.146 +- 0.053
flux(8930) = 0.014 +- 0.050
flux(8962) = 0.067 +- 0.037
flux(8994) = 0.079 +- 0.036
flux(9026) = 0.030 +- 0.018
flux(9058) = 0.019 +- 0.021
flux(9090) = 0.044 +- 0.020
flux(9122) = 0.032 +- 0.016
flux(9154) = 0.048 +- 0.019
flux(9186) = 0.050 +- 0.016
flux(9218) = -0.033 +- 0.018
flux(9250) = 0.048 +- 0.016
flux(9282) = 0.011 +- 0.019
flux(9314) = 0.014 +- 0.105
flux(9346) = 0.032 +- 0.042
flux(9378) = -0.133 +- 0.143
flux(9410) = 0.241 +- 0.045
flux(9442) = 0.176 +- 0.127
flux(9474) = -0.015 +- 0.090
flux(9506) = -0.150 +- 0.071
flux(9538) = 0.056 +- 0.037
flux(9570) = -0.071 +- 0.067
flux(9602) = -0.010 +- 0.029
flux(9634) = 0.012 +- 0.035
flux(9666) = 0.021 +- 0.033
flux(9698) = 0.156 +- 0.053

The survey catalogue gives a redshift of 1.523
